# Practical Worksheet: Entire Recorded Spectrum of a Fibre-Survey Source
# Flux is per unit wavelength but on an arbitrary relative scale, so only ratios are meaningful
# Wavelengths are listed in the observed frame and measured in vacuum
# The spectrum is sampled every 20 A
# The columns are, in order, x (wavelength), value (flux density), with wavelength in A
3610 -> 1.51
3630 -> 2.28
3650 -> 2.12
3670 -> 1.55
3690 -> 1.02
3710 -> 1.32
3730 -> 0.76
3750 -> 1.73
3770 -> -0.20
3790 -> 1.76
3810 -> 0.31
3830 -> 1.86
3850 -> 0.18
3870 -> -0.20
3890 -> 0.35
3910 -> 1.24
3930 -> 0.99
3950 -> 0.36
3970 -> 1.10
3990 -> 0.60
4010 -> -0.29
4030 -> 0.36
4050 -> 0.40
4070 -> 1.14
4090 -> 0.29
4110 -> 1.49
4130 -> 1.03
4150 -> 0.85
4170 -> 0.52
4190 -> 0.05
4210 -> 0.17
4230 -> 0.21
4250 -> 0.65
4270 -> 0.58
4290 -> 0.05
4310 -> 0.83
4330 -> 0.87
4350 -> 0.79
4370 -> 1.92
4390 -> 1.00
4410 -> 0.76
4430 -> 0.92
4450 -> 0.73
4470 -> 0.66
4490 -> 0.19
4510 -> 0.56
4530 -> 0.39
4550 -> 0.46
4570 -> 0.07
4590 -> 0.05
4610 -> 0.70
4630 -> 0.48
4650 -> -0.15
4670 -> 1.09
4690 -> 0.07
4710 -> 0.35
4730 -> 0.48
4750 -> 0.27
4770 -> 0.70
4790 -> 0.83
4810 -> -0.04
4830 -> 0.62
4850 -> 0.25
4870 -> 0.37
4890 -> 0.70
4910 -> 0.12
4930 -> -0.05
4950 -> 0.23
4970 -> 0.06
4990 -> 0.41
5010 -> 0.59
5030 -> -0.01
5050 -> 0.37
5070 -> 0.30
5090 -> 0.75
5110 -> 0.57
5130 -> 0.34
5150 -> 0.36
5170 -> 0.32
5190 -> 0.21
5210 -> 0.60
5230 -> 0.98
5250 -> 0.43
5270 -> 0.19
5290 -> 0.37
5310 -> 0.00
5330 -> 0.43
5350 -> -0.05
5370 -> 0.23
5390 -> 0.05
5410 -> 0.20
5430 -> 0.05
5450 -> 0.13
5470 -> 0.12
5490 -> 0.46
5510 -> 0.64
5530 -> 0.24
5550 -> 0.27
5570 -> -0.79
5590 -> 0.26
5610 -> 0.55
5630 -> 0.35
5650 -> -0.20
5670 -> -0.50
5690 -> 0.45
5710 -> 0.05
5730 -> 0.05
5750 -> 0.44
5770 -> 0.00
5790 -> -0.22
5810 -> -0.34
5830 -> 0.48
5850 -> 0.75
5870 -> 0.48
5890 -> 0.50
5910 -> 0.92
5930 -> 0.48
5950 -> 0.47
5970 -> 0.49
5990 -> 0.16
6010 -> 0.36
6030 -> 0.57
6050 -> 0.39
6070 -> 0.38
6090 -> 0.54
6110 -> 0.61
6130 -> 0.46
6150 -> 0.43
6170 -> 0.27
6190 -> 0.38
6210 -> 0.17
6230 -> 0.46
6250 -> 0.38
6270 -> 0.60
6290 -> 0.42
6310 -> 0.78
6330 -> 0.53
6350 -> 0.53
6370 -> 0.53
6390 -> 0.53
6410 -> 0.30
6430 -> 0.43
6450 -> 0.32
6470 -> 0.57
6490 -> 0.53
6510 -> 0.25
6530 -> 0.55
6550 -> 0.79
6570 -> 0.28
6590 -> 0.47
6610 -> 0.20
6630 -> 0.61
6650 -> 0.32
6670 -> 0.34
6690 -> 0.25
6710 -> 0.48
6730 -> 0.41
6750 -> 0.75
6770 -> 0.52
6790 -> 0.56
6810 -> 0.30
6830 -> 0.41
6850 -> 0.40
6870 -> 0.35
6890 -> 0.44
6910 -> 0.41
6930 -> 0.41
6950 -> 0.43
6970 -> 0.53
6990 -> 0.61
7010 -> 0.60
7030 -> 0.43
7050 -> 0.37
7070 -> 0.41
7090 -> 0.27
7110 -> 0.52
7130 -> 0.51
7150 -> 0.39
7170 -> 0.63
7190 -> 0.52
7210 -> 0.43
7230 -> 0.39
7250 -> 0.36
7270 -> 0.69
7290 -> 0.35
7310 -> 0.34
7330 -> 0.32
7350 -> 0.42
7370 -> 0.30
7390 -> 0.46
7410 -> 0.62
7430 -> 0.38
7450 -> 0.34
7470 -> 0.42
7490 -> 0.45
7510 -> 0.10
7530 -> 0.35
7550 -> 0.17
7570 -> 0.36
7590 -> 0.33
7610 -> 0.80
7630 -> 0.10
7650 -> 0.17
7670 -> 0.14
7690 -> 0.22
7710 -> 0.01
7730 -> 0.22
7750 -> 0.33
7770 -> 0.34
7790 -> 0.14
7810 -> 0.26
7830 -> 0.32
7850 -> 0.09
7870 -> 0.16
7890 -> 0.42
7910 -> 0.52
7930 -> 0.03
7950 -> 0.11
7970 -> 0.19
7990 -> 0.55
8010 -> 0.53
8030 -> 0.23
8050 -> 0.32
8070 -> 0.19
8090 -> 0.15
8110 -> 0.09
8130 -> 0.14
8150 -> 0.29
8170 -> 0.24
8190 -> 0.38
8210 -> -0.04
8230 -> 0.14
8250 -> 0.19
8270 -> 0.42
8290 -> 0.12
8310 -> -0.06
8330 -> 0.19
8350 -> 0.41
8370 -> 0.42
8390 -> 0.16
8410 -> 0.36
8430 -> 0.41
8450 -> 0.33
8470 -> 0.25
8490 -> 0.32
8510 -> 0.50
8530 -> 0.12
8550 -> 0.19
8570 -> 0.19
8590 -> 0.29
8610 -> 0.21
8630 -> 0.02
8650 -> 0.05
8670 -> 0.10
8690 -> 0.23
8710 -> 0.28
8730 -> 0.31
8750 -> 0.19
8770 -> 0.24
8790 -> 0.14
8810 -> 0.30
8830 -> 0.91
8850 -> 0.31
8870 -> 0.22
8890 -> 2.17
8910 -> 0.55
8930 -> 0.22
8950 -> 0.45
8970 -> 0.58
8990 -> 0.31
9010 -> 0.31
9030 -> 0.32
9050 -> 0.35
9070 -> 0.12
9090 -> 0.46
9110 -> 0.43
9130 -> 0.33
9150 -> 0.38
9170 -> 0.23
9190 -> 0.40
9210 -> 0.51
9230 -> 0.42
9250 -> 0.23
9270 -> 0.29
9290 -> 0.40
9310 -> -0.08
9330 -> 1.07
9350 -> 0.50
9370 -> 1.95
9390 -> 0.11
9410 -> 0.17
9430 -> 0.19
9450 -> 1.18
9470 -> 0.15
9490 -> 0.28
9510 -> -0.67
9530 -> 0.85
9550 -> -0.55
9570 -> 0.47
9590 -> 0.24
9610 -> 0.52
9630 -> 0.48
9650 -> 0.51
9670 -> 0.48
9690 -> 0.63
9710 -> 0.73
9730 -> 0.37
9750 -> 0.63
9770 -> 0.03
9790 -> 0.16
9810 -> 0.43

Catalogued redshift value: 1.39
